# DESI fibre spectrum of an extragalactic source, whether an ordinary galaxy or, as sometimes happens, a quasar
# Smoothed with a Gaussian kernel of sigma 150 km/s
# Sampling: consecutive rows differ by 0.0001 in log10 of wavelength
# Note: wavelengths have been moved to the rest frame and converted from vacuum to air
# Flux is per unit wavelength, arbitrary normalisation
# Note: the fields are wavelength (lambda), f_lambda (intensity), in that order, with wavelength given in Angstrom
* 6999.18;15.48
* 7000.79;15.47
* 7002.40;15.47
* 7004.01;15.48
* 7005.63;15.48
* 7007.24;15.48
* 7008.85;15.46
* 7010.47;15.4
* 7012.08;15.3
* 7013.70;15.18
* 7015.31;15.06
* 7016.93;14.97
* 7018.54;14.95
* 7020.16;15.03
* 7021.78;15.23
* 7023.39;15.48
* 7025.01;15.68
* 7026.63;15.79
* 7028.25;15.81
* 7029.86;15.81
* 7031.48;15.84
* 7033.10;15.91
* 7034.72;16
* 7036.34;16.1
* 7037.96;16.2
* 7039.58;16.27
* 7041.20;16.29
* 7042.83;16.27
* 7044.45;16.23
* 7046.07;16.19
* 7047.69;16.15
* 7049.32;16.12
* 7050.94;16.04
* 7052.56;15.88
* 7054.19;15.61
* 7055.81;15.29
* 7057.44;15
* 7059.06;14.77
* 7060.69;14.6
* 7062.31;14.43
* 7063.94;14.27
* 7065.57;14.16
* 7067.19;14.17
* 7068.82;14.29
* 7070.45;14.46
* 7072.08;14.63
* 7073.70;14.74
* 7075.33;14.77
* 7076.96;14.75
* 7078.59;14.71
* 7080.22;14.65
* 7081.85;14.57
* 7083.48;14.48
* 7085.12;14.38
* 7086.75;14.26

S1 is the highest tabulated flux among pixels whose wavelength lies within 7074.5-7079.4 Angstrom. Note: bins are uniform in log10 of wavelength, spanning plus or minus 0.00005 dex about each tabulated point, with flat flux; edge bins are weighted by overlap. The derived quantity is 14.77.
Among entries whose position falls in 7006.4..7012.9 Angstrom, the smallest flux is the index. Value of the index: 15.3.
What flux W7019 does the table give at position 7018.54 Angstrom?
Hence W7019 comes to 14.95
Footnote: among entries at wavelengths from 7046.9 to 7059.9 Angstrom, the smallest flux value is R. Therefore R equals 14.77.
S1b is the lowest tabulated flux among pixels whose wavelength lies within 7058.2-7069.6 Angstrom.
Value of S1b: 14.16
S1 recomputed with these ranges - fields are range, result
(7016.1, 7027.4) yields 15.79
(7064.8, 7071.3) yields 14.46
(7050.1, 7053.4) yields 16.04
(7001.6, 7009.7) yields 15.48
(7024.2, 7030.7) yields 15.81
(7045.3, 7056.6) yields 16.19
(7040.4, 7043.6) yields 16.29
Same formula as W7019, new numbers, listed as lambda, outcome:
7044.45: 16.23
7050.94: 16.04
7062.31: 14.43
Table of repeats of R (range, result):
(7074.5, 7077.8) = 14.75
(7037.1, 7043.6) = 16.2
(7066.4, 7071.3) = 14.17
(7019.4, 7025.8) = 15.03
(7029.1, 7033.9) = 15.81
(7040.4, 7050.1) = 16.12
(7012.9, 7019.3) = 14.95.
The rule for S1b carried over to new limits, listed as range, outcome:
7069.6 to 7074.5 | 14.46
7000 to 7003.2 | 15.47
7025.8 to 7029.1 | 15.79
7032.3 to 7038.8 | 15.91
